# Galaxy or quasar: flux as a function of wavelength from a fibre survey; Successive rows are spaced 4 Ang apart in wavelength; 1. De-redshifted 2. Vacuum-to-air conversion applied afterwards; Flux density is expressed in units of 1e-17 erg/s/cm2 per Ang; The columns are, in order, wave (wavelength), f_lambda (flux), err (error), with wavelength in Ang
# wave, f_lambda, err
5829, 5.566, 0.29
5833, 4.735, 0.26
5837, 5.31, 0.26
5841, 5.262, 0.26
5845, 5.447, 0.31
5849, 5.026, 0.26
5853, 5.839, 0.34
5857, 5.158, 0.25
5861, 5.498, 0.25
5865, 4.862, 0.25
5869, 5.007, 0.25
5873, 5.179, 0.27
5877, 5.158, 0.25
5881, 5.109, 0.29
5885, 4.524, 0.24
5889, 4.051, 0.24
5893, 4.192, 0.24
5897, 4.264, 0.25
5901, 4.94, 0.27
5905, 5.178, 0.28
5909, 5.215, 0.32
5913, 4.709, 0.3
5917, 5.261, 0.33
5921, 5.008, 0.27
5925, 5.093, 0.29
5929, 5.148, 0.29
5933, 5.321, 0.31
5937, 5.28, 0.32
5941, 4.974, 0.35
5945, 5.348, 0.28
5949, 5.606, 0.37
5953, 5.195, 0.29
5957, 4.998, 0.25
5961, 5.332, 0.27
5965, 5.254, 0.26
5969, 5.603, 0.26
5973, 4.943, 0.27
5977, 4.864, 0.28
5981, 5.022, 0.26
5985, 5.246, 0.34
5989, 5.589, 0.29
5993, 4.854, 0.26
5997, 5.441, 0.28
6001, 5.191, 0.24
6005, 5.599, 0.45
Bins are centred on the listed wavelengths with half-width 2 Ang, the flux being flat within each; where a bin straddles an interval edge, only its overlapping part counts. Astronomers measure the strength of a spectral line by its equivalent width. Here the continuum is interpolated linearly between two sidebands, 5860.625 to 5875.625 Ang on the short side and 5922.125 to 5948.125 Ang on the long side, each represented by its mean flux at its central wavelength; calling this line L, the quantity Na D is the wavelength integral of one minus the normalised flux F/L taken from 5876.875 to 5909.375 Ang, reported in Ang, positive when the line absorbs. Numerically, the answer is 2.8 Ang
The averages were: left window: 5.1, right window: 5.21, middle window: 4.69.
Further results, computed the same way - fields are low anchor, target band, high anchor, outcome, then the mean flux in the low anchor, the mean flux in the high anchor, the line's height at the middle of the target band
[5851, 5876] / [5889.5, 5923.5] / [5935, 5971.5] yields 2.9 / 5.25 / 5.28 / 5.27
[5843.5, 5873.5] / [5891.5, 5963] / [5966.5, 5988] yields 1.8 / 5.25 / 5.16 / 5.2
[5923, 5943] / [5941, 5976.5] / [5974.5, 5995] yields -0.8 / 5.16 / 5.11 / 5.14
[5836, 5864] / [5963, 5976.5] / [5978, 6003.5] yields 0.0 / 5.35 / 5.22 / 5.24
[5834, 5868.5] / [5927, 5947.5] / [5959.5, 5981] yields -0.1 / 5.27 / 5.18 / 5.2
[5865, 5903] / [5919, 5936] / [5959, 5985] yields -0.7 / 4.72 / 5.18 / 4.95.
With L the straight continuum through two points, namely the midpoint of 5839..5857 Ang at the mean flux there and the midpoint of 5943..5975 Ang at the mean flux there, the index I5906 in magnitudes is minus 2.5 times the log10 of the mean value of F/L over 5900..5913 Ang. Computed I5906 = 0.05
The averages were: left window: 5.37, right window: 5.28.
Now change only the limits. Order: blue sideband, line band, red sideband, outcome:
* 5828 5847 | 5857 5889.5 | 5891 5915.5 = 0.00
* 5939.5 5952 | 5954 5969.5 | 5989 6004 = 0.01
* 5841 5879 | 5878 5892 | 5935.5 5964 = 0.15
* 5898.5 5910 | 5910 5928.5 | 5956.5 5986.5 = 0.01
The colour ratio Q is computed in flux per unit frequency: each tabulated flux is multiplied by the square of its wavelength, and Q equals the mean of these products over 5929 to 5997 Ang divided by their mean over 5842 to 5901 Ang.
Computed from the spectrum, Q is 1.1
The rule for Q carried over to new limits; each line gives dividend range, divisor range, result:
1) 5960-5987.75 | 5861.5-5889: 1.09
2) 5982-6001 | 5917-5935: 1.04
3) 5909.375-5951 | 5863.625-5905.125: 1.11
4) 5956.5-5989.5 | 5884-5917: 1.14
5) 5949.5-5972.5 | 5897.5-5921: 1.07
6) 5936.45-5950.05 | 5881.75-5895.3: 1.24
